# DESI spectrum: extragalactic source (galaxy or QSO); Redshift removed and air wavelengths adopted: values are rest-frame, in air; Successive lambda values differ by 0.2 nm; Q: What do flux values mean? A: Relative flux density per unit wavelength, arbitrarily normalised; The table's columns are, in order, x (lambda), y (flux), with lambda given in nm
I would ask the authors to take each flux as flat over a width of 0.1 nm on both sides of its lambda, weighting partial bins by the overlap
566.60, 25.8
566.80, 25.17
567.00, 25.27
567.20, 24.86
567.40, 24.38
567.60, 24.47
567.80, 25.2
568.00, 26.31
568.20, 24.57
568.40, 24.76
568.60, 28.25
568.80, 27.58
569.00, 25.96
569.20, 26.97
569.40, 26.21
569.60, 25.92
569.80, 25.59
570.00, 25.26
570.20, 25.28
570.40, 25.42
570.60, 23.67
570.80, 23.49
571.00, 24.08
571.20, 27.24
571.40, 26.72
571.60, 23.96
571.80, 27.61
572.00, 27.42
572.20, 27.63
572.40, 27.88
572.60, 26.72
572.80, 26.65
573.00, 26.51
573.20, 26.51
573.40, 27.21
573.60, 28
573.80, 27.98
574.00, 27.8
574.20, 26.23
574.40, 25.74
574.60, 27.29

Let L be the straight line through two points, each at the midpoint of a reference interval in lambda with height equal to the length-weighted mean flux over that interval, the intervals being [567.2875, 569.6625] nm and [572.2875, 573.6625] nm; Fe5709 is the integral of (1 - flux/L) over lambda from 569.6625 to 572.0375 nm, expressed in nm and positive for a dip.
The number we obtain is 0.10 nm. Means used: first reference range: 25.9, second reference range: 27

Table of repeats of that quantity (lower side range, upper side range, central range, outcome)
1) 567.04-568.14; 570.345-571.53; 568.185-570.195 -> -0.09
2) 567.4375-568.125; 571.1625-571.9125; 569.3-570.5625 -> 0.02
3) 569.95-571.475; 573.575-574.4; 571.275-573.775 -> -0.06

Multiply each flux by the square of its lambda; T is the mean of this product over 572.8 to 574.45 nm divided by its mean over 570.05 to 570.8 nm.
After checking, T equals 1.11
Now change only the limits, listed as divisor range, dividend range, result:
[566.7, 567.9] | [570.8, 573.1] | 1.08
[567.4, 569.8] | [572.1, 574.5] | 1.06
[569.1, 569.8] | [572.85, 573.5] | 1.03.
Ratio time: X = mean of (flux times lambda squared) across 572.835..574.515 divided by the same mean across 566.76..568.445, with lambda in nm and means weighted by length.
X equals 1.10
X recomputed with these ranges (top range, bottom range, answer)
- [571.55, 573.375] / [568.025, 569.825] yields 1.04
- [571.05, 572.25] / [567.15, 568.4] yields 1.08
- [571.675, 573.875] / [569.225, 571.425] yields 1.08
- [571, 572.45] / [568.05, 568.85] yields 1.03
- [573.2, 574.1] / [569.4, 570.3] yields 1.09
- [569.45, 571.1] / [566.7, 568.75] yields 0.99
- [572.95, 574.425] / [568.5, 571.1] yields 1.07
